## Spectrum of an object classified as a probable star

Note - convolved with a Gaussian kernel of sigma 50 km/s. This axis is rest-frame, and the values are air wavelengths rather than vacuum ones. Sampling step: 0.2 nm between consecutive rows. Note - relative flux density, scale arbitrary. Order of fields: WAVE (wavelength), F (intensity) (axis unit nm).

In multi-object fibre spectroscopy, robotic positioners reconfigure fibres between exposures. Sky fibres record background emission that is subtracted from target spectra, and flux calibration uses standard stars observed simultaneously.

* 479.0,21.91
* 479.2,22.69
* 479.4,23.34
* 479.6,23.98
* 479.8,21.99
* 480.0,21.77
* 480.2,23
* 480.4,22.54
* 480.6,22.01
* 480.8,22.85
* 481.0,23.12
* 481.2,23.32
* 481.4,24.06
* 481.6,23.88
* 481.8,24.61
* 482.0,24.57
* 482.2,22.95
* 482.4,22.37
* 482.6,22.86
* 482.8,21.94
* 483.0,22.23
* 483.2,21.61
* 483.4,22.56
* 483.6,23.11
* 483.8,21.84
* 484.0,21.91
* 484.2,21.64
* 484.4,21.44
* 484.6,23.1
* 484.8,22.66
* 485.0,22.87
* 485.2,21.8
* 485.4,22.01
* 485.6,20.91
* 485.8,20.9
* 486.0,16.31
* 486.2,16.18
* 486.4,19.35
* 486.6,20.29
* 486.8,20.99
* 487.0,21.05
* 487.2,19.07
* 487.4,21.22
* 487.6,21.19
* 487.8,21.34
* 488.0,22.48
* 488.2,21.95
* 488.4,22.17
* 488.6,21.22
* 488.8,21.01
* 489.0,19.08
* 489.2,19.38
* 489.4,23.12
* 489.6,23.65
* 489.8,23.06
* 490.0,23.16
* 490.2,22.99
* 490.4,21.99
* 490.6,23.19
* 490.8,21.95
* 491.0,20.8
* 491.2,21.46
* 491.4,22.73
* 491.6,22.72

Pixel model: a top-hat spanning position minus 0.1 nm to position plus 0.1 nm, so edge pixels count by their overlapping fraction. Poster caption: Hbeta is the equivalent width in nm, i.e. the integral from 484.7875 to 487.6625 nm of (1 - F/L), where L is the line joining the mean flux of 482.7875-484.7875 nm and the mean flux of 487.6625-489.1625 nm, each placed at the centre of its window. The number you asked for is 0.17 nm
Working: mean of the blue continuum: 22.2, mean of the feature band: 20.4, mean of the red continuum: 21.2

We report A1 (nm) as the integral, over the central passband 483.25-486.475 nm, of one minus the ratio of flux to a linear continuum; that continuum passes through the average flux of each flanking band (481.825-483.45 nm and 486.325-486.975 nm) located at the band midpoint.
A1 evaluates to 0.04 nm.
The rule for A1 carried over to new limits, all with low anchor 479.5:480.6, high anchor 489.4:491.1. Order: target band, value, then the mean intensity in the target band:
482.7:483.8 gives 0.02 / 22.2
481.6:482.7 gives -0.04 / 23.5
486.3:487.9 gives 0.15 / 20.6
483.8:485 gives 0.02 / 22.2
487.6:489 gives 0.07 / 21.5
